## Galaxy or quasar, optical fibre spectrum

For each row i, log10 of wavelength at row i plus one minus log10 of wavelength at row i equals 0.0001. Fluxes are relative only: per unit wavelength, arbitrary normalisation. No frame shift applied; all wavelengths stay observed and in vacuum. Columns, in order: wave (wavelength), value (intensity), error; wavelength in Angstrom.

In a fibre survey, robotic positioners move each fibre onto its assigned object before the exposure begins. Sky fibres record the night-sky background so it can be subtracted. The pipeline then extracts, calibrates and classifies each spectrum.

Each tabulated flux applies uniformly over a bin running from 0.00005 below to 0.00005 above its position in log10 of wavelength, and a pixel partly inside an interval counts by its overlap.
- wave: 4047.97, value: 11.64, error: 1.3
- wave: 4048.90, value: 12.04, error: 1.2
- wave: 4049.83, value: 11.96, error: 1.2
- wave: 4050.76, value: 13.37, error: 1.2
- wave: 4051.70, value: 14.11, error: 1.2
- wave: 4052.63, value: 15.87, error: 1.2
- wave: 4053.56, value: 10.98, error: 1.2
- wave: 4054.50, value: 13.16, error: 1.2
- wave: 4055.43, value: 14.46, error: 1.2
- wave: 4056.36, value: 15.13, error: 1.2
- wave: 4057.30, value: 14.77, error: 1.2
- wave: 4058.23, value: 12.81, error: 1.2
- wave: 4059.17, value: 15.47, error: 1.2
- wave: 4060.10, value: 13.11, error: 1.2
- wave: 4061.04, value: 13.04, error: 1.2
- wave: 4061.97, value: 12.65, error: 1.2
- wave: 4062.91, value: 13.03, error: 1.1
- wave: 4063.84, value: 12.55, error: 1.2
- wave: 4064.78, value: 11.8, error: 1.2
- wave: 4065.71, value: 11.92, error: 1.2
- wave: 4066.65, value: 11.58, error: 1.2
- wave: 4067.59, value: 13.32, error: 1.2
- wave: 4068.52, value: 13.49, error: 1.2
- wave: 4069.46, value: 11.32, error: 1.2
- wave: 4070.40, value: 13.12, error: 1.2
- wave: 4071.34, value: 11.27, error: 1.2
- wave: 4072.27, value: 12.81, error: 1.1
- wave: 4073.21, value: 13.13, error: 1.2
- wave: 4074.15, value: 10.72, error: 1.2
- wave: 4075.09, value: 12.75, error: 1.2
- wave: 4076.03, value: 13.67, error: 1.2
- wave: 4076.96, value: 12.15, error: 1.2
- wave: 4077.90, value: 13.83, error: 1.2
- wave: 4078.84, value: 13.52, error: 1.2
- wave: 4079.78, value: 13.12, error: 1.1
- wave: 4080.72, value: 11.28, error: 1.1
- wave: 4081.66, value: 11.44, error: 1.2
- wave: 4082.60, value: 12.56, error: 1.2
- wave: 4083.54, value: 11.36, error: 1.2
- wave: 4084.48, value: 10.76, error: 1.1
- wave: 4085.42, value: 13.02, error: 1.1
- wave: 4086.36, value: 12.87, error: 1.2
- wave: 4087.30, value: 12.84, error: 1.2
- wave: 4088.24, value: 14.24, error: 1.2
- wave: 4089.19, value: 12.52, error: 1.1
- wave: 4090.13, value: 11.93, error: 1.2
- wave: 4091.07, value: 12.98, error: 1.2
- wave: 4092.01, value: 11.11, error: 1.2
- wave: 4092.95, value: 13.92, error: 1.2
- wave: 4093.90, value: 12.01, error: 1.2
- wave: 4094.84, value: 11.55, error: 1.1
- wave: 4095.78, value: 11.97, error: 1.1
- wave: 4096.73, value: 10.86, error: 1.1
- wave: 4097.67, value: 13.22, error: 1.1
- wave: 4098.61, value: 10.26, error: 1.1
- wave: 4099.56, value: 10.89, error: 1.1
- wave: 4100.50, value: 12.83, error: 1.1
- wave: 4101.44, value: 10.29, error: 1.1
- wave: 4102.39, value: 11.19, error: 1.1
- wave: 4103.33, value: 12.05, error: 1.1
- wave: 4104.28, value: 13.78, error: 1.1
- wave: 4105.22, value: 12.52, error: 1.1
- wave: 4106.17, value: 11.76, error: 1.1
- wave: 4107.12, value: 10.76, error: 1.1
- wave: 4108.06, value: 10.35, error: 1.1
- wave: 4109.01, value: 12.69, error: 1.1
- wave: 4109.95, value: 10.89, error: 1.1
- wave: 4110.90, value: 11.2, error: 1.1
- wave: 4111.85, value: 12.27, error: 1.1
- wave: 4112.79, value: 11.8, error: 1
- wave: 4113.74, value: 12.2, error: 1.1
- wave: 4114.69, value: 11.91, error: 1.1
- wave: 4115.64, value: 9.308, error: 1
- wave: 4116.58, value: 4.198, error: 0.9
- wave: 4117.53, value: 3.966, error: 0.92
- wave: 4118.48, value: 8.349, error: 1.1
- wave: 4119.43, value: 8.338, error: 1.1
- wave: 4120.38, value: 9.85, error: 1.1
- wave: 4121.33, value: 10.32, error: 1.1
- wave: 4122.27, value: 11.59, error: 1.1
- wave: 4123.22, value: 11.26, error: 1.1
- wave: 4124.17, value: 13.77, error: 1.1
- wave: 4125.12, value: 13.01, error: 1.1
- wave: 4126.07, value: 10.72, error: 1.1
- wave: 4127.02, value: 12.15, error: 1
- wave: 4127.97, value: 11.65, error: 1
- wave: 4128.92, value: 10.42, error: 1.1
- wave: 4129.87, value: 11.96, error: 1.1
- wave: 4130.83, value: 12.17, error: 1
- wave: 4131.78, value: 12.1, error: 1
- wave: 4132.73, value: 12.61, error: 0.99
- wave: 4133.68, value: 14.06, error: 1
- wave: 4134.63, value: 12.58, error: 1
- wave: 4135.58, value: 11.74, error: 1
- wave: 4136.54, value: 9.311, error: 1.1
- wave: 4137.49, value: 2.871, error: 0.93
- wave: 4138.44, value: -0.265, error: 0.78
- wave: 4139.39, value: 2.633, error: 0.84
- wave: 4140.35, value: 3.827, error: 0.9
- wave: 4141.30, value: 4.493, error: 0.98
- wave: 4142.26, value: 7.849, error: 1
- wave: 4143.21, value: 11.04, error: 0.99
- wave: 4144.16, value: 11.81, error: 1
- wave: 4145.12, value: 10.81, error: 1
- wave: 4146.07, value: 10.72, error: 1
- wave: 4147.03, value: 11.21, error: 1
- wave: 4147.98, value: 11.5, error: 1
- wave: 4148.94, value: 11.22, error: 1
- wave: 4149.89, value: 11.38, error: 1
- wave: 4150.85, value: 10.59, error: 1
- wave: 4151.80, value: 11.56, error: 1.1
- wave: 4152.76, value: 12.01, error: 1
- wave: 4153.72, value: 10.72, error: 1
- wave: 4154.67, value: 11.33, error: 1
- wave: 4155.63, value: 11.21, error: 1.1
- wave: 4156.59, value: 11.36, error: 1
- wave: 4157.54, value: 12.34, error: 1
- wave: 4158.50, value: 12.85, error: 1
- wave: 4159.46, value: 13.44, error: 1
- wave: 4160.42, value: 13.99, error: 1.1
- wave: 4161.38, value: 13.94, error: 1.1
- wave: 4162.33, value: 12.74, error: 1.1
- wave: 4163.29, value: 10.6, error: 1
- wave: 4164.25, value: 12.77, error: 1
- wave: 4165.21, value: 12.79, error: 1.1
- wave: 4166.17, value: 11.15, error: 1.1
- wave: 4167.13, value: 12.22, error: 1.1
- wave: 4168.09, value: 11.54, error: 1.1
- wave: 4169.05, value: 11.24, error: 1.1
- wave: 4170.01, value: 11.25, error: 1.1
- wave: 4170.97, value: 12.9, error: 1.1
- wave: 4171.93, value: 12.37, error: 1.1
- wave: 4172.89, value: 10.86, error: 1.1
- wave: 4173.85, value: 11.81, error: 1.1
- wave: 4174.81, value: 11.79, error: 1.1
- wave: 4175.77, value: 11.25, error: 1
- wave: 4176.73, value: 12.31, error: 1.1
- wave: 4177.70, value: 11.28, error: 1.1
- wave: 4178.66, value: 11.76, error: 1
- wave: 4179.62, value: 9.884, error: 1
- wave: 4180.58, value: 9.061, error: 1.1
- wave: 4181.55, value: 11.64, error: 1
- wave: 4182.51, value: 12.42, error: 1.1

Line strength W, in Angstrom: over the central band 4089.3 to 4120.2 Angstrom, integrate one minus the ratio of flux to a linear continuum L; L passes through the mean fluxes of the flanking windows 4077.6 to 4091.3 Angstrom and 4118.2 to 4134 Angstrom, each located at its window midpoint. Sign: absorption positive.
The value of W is 2.5 Angstrom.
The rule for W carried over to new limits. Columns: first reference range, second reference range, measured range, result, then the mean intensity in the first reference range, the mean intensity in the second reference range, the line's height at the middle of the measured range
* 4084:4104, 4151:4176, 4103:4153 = 7.36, 12.1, 12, 12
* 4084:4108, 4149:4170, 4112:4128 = 2.34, 12.1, 12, 12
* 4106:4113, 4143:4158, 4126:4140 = 2.06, 11.4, 11.3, 11.4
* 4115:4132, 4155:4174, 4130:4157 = 3.32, 10.3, 12.2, 11.2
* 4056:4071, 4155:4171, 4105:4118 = 2.33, 13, 12.2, 12.6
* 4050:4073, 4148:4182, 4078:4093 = 0.39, 13.1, 11.7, 12.8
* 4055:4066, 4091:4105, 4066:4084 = 0.55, 13.4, 11.9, 12.8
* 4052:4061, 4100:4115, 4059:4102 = 1.81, 13.9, 11.8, 12.9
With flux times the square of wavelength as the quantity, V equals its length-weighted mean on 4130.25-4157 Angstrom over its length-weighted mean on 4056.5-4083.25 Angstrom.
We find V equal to 0.80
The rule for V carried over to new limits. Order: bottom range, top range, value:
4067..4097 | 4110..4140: 0.82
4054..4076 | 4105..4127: 0.84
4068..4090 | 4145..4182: 0.97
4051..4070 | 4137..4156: 0.70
